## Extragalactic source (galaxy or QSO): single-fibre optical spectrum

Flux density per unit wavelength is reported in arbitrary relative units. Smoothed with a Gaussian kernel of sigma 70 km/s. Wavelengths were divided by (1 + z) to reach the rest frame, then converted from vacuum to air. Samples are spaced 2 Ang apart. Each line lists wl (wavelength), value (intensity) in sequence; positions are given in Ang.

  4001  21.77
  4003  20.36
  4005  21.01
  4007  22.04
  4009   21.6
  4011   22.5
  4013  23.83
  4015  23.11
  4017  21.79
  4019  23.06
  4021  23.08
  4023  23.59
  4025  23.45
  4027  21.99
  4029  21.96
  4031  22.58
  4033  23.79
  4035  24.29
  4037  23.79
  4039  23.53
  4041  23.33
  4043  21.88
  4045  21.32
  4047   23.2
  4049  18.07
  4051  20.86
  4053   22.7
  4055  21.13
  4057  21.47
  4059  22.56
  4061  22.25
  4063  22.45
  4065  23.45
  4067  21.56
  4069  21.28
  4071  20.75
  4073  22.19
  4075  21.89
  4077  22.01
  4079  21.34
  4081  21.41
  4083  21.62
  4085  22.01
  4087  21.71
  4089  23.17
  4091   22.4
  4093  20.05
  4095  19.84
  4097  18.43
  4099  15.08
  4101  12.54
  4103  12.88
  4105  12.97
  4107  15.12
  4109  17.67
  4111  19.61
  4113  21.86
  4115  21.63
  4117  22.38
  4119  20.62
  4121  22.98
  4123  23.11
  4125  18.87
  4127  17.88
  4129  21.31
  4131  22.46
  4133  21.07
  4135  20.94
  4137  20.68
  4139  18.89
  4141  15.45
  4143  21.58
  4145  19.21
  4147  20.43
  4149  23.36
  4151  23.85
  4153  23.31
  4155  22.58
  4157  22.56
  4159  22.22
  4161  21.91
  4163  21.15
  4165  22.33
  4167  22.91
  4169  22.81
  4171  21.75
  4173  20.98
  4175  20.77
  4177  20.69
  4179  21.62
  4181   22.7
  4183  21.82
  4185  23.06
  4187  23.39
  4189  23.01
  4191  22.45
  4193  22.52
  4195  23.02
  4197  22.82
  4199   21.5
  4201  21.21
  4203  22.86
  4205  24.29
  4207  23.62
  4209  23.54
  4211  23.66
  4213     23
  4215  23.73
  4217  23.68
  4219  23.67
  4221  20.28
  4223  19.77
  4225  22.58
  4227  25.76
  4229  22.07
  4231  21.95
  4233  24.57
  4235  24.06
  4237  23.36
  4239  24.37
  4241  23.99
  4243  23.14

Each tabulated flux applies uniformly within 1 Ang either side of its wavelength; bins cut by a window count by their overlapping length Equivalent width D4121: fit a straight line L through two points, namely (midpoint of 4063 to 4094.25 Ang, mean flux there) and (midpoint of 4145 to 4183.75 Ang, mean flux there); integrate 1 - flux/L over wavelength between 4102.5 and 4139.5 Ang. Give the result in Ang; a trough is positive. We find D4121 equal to 3.7 Ang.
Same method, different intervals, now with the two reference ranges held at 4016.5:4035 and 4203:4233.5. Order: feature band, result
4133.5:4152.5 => 2.0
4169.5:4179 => 0.7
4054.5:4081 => 1.2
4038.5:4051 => 0.6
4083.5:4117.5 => 6.2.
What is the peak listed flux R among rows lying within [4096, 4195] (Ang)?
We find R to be 23.85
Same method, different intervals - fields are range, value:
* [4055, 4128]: 23.45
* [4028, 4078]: 24.29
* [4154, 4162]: 22.58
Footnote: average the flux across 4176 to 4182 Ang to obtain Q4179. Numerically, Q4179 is 21.7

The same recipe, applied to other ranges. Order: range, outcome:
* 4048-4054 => 20.5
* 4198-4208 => 22.7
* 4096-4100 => 16.8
